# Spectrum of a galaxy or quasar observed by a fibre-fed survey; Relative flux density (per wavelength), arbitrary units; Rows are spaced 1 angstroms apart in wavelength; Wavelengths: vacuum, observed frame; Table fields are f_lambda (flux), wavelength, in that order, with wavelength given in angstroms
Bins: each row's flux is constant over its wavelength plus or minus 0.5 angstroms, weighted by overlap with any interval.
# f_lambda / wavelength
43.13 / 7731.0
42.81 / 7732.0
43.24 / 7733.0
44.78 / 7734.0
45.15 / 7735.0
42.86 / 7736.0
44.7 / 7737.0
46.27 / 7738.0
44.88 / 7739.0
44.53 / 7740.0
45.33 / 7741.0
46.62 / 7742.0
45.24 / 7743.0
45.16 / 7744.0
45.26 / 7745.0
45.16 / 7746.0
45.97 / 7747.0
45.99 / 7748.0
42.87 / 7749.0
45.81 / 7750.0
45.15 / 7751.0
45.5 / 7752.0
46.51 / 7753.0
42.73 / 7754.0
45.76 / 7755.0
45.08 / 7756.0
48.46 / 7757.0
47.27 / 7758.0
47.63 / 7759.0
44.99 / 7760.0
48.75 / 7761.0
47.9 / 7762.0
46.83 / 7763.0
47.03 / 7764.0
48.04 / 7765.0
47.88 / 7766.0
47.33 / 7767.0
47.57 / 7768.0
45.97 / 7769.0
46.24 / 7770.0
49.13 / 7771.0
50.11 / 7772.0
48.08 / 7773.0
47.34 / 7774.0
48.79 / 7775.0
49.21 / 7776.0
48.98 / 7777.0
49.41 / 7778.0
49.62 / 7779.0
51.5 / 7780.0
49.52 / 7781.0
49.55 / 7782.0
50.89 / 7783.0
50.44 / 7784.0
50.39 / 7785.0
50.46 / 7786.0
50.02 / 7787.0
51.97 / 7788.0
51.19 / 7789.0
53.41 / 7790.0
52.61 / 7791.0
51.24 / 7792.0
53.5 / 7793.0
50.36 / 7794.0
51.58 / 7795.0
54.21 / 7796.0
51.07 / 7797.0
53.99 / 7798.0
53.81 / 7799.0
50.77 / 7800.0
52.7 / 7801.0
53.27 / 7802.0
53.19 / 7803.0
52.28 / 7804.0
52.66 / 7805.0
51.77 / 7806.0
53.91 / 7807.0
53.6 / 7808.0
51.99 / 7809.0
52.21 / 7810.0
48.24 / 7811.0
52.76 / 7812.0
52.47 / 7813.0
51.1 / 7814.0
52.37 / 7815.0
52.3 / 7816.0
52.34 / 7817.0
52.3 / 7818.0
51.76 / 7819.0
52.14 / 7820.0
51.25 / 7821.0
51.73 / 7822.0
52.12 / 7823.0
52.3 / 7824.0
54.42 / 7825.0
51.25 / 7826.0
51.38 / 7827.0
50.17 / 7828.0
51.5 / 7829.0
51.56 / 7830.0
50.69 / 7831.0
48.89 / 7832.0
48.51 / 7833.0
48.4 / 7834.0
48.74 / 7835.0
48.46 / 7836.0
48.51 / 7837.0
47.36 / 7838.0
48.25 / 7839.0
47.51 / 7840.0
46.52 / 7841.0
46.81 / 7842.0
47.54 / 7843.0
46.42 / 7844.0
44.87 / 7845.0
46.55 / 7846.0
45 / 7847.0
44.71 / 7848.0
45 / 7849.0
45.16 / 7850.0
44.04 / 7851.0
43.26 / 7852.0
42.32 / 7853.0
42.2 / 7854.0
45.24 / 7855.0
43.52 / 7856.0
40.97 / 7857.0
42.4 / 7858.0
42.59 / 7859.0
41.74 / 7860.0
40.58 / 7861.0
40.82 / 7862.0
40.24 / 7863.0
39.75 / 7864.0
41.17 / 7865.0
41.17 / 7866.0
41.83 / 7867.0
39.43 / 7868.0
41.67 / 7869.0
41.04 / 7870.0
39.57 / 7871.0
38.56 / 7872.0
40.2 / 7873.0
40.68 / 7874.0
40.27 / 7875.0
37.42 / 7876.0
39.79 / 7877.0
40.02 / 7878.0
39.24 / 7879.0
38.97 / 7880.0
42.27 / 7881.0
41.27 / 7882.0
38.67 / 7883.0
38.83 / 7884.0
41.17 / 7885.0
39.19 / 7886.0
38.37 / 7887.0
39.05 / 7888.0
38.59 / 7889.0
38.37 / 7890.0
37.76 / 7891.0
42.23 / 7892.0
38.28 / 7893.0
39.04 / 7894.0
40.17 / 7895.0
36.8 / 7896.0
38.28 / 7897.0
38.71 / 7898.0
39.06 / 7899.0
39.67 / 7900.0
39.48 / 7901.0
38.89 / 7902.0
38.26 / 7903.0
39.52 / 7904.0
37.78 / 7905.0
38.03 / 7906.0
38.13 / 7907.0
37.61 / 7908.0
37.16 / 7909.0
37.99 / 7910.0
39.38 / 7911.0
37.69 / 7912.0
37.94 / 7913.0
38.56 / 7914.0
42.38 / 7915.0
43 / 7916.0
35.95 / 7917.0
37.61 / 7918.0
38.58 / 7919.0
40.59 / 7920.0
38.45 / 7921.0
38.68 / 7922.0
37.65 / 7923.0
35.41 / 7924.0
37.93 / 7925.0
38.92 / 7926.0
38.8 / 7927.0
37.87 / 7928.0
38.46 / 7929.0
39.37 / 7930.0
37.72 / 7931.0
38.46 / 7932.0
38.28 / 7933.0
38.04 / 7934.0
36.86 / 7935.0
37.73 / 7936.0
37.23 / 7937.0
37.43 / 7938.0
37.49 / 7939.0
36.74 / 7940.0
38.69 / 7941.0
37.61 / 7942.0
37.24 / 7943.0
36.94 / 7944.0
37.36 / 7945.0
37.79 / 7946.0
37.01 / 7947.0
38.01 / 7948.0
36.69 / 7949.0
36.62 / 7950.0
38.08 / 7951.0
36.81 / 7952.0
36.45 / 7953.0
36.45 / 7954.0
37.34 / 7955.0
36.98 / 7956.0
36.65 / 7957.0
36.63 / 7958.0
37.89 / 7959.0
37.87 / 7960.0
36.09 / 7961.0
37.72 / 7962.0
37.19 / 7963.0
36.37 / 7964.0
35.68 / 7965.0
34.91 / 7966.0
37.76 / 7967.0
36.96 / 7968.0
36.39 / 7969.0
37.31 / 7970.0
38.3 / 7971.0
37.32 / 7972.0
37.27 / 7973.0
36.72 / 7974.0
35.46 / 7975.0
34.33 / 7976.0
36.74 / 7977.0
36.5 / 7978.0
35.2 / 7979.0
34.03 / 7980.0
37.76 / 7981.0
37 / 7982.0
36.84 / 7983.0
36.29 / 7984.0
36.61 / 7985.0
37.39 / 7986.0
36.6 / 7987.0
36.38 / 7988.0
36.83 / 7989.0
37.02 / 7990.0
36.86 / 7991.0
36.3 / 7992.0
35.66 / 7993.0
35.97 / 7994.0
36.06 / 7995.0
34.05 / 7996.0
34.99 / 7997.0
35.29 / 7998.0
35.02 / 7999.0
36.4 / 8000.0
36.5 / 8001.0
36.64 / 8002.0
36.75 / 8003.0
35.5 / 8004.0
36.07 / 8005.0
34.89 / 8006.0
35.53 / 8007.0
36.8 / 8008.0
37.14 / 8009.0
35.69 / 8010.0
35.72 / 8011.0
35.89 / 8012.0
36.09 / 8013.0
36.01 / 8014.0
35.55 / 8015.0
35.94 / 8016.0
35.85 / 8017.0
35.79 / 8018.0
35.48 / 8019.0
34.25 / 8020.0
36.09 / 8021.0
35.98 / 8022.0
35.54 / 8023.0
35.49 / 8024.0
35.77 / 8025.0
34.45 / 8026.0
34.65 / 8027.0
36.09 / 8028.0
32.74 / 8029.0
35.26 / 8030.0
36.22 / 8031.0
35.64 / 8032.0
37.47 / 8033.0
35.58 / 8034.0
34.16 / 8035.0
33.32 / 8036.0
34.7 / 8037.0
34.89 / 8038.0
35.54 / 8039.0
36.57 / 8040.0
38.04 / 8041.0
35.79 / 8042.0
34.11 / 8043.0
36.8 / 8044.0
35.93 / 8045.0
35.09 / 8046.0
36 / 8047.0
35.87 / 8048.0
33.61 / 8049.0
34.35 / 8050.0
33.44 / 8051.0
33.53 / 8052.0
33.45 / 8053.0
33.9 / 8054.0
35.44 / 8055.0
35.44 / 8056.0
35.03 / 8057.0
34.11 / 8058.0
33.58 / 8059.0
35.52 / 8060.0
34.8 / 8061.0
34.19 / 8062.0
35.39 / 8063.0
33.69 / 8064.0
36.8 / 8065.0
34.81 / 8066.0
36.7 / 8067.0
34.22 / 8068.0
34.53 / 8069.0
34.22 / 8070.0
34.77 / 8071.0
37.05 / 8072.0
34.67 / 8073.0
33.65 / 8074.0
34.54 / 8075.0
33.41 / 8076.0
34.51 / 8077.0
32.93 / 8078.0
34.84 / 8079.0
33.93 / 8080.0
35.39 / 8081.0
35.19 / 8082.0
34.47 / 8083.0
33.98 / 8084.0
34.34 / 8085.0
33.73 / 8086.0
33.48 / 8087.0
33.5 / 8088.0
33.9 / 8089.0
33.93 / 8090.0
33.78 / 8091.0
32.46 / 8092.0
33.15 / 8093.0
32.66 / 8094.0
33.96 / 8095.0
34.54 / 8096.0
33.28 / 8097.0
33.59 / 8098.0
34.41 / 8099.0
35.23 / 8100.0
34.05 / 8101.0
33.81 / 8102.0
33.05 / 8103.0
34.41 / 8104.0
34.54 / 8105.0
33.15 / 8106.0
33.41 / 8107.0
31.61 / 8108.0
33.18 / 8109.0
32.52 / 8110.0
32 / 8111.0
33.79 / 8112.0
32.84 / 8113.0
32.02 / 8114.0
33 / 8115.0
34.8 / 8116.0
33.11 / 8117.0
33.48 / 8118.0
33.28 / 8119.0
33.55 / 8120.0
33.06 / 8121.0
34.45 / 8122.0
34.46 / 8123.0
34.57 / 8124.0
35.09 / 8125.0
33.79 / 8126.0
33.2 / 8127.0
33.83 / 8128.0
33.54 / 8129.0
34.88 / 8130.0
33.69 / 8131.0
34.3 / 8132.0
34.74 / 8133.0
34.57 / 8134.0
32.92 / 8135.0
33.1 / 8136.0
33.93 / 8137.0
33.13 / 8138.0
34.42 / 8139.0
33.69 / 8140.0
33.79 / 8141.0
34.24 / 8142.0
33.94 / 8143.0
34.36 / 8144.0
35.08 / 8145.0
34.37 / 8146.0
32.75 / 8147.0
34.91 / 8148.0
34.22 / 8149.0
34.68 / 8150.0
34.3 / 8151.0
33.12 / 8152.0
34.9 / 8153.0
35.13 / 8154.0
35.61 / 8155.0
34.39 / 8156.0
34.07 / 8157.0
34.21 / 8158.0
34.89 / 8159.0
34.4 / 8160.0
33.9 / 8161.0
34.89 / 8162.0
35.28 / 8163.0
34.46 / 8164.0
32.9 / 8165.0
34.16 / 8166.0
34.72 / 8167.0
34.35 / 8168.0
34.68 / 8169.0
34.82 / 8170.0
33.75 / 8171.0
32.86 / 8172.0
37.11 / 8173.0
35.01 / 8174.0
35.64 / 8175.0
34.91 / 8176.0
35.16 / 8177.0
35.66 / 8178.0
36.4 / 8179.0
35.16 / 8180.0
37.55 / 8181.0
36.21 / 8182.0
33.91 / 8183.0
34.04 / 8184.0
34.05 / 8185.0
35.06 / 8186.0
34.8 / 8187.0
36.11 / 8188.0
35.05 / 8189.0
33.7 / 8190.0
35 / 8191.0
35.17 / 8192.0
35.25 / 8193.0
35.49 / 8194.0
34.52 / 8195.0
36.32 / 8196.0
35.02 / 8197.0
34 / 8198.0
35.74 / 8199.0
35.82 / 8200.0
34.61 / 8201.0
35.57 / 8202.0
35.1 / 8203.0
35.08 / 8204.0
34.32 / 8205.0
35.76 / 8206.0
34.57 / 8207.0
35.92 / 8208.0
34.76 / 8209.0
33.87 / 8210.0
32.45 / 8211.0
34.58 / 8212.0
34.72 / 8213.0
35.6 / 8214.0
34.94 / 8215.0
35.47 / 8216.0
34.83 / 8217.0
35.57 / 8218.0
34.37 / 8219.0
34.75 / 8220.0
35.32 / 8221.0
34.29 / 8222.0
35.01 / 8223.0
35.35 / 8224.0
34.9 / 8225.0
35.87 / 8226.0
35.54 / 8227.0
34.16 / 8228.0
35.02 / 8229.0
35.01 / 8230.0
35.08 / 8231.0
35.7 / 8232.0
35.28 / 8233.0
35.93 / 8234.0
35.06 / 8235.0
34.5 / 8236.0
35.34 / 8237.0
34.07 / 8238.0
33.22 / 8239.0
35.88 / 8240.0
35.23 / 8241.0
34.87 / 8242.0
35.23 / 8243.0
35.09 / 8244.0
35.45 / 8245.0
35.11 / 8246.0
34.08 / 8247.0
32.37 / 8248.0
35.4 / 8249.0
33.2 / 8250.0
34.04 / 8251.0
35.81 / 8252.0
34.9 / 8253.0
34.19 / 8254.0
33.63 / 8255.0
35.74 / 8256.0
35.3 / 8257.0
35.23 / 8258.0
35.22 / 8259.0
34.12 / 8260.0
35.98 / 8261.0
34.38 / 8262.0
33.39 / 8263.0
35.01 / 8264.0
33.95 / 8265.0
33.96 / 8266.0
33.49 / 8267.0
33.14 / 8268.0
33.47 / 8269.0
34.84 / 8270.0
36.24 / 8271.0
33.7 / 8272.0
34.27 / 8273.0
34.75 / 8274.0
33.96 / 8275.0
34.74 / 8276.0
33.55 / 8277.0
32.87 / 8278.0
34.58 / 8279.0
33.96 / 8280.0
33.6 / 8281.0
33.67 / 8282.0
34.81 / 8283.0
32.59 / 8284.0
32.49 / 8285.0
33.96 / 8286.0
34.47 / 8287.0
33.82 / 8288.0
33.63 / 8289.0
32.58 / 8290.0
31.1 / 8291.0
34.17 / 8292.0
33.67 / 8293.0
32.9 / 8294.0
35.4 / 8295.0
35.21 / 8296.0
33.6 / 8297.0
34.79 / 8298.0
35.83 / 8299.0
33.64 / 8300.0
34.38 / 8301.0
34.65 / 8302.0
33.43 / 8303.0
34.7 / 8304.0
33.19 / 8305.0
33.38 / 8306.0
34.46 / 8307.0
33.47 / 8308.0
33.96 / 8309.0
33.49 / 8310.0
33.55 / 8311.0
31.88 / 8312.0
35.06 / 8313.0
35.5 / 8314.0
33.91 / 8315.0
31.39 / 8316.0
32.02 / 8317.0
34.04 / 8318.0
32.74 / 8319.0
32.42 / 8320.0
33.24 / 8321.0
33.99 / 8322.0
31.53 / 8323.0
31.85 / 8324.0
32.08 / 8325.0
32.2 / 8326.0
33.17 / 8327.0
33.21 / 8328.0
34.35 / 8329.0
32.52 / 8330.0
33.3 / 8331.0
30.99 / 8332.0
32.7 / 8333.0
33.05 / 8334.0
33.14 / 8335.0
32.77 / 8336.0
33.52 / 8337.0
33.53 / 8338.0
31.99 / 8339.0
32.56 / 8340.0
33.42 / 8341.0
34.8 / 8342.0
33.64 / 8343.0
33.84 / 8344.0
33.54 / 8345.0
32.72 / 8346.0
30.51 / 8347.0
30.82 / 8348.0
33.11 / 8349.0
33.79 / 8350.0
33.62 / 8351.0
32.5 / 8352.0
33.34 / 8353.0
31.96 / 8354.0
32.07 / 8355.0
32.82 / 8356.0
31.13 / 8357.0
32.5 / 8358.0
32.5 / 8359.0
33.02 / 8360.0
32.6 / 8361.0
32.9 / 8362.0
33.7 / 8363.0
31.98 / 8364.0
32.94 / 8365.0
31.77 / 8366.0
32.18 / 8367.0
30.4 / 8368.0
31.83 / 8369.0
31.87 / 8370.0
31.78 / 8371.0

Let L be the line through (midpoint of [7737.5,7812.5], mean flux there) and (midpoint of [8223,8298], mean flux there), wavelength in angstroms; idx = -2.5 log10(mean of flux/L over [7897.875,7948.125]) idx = 0.17 mag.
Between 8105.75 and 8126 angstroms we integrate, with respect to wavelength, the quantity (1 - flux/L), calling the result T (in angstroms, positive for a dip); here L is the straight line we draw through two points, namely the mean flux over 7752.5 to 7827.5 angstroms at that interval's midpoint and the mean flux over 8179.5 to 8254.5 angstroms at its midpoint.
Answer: 2.73 angstroms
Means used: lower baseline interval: 50.3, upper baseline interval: 34.9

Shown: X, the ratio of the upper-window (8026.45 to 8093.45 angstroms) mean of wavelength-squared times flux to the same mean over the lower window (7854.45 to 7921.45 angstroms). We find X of 0.91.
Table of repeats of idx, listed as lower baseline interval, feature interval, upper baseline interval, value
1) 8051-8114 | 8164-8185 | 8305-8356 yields -0.039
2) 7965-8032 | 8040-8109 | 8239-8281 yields 0.036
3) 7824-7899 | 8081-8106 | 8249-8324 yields 0.127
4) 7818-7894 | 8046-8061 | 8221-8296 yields 0.142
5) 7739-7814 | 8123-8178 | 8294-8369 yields 0.119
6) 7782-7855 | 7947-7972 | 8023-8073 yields 0.109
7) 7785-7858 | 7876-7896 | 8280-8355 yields 0.206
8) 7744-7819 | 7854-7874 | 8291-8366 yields 0.145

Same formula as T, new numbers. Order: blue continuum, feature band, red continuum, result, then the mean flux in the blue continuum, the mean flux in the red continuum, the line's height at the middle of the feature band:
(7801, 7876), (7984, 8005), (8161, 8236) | 2.9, 47.1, 35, 41.9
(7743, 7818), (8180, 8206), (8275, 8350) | 1.3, 49.5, 33.4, 37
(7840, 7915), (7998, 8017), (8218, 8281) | 1.3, 40.8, 34.6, 38.6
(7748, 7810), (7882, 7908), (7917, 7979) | 1.4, 49.5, 37.3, 41.1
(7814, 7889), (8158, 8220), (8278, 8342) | 2.6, 44.9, 33.4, 36.5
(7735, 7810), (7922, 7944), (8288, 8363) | 3.2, 48.8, 33.2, 44.2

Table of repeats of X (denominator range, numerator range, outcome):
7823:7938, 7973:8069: 0.89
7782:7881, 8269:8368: 0.79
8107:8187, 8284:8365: 1.01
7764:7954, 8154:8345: 0.86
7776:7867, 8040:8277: 0.77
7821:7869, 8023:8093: 0.80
